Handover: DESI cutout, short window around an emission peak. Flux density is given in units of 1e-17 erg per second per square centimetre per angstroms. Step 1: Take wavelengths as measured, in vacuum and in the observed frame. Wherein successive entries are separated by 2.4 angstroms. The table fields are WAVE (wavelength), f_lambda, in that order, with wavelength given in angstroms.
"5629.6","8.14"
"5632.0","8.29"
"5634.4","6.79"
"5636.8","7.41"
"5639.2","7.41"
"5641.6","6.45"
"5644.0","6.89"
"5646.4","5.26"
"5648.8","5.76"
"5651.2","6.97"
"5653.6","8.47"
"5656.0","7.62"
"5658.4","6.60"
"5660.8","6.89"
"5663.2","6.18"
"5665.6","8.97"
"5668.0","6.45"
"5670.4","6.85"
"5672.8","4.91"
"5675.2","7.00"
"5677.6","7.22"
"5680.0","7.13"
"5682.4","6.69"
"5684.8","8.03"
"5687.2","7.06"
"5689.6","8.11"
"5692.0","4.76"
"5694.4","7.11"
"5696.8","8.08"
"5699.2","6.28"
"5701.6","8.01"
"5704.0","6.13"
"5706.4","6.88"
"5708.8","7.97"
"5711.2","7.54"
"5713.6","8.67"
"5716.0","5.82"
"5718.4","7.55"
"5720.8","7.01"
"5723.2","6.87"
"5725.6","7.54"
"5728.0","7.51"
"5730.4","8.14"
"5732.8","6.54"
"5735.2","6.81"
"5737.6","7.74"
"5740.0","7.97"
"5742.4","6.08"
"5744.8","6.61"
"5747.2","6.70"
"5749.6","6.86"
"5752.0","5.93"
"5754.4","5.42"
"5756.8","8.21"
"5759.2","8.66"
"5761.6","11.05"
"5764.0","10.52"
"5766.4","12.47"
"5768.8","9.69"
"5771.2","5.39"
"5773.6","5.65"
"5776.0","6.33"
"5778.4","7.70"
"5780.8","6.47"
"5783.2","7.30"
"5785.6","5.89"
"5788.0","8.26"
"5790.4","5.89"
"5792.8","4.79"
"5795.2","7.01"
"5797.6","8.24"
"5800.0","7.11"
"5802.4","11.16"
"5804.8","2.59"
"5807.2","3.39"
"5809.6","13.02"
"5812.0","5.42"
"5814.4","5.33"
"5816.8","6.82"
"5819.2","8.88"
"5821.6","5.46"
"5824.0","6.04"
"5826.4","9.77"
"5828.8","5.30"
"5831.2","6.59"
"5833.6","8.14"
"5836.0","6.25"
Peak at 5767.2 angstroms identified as H-beta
